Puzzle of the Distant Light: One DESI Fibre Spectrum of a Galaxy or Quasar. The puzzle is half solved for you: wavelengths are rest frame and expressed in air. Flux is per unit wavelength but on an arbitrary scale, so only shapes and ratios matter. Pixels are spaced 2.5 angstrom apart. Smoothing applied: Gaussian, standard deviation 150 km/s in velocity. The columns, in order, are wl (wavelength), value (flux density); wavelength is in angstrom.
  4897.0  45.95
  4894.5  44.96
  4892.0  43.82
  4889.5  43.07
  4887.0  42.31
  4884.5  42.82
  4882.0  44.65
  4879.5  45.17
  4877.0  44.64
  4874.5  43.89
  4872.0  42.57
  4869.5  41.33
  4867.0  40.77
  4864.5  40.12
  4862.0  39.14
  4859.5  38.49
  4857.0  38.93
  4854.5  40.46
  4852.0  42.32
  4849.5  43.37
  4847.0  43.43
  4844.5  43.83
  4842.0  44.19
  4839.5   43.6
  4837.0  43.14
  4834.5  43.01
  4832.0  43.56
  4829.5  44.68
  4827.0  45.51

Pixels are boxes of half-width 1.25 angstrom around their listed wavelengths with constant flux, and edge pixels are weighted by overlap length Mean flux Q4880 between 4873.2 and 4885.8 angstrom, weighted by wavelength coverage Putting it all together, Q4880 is 44.2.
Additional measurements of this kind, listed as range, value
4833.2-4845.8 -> 43.6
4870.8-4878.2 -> 43.7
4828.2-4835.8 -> 43.8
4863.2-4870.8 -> 40.7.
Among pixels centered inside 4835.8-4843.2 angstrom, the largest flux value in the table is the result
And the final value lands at 44.19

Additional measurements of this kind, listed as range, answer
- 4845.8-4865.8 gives 43.43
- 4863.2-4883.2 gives 45.17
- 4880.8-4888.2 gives 44.65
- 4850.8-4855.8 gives 42.32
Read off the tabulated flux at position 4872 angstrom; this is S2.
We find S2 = 42.57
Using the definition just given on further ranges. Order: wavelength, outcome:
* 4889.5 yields 43.07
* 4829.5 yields 44.68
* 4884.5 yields 42.82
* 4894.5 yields 44.96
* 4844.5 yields 43.83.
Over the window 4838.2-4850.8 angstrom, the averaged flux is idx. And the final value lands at 43.7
